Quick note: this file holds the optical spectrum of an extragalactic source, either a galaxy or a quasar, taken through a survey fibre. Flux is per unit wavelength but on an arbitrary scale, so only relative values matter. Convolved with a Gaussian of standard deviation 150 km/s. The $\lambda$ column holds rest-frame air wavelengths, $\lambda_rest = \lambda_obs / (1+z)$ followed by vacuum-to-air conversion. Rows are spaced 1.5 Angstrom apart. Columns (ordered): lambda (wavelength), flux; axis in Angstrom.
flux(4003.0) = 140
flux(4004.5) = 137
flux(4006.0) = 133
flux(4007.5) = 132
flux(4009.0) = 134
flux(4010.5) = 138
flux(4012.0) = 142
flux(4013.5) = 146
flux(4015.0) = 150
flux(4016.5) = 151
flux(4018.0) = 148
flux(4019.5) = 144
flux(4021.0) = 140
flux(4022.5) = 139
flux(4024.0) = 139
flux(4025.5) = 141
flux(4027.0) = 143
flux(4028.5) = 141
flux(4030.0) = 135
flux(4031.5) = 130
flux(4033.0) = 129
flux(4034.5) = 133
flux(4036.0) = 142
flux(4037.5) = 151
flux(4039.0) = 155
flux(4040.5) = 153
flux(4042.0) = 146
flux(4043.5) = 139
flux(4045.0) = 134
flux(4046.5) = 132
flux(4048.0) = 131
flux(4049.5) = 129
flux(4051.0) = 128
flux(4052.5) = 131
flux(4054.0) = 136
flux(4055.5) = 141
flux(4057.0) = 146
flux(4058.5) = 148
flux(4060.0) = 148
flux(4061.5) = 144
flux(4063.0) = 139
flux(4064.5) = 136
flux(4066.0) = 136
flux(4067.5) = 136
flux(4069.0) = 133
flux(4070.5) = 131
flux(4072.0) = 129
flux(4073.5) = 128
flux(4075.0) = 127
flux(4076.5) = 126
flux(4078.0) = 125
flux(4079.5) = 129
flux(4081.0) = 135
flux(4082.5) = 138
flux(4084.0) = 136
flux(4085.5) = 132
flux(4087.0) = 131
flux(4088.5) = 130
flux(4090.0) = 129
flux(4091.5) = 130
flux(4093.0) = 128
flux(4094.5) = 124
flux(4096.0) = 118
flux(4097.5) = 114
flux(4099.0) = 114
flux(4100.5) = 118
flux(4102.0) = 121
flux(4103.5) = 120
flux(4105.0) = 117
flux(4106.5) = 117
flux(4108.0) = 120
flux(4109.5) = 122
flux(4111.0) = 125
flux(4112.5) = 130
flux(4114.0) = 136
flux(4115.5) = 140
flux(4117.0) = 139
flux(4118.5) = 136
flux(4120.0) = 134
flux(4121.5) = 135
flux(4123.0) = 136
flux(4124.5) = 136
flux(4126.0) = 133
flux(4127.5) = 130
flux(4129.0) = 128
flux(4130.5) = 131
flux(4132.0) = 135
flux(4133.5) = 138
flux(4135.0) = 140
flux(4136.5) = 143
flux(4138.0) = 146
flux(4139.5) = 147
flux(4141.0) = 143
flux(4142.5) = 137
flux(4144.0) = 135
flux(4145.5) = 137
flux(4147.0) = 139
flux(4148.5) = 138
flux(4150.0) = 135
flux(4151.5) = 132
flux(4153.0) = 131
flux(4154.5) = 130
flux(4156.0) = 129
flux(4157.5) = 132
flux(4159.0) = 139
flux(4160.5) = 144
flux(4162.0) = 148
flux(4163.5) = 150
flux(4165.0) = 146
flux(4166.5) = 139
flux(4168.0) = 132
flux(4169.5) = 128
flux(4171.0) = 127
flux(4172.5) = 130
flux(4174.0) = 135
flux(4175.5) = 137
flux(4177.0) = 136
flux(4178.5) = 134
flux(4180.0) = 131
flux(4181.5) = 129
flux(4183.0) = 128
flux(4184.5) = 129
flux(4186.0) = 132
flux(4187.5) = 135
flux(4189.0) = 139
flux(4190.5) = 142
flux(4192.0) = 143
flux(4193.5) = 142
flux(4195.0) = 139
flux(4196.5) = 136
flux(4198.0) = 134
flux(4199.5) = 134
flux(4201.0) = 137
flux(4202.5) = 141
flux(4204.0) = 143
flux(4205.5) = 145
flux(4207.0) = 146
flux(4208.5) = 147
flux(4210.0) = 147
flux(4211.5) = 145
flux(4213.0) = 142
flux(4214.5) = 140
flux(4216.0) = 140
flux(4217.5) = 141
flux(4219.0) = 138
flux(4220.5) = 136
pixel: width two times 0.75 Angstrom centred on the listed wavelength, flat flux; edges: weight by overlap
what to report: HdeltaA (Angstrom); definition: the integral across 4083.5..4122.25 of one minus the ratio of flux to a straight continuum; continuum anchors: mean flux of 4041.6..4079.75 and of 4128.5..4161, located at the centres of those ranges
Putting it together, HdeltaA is 2.6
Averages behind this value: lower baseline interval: 135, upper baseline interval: 137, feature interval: 127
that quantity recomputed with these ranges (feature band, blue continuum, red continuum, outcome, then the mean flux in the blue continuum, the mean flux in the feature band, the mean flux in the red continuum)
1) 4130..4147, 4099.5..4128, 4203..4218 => -0.9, 129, 139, 144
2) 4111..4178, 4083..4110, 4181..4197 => -3.3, 124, 136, 136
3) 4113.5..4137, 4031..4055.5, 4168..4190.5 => -0.2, 138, 136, 132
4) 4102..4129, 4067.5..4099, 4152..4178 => 0.4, 128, 129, 136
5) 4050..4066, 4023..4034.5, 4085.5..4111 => -1.1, 137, 139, 122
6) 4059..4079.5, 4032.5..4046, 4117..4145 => 1.0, 142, 134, 137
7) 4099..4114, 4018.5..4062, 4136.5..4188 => 1.8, 140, 122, 136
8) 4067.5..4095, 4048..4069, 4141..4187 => 1.4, 138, 130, 135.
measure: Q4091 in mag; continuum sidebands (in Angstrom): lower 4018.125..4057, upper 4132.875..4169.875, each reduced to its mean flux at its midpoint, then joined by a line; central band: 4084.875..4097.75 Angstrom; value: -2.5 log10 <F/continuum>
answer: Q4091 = 0.10 mag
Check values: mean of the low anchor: 139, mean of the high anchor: 138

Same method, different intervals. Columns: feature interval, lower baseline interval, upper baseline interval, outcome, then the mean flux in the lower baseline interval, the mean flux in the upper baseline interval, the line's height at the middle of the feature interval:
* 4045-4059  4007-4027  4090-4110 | -0.02 mag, 142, 121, 133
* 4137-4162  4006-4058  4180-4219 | 0.01 mag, 140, 139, 139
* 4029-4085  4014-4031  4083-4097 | -0.01 mag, 143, 129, 135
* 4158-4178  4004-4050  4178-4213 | 0.01 mag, 140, 138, 139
